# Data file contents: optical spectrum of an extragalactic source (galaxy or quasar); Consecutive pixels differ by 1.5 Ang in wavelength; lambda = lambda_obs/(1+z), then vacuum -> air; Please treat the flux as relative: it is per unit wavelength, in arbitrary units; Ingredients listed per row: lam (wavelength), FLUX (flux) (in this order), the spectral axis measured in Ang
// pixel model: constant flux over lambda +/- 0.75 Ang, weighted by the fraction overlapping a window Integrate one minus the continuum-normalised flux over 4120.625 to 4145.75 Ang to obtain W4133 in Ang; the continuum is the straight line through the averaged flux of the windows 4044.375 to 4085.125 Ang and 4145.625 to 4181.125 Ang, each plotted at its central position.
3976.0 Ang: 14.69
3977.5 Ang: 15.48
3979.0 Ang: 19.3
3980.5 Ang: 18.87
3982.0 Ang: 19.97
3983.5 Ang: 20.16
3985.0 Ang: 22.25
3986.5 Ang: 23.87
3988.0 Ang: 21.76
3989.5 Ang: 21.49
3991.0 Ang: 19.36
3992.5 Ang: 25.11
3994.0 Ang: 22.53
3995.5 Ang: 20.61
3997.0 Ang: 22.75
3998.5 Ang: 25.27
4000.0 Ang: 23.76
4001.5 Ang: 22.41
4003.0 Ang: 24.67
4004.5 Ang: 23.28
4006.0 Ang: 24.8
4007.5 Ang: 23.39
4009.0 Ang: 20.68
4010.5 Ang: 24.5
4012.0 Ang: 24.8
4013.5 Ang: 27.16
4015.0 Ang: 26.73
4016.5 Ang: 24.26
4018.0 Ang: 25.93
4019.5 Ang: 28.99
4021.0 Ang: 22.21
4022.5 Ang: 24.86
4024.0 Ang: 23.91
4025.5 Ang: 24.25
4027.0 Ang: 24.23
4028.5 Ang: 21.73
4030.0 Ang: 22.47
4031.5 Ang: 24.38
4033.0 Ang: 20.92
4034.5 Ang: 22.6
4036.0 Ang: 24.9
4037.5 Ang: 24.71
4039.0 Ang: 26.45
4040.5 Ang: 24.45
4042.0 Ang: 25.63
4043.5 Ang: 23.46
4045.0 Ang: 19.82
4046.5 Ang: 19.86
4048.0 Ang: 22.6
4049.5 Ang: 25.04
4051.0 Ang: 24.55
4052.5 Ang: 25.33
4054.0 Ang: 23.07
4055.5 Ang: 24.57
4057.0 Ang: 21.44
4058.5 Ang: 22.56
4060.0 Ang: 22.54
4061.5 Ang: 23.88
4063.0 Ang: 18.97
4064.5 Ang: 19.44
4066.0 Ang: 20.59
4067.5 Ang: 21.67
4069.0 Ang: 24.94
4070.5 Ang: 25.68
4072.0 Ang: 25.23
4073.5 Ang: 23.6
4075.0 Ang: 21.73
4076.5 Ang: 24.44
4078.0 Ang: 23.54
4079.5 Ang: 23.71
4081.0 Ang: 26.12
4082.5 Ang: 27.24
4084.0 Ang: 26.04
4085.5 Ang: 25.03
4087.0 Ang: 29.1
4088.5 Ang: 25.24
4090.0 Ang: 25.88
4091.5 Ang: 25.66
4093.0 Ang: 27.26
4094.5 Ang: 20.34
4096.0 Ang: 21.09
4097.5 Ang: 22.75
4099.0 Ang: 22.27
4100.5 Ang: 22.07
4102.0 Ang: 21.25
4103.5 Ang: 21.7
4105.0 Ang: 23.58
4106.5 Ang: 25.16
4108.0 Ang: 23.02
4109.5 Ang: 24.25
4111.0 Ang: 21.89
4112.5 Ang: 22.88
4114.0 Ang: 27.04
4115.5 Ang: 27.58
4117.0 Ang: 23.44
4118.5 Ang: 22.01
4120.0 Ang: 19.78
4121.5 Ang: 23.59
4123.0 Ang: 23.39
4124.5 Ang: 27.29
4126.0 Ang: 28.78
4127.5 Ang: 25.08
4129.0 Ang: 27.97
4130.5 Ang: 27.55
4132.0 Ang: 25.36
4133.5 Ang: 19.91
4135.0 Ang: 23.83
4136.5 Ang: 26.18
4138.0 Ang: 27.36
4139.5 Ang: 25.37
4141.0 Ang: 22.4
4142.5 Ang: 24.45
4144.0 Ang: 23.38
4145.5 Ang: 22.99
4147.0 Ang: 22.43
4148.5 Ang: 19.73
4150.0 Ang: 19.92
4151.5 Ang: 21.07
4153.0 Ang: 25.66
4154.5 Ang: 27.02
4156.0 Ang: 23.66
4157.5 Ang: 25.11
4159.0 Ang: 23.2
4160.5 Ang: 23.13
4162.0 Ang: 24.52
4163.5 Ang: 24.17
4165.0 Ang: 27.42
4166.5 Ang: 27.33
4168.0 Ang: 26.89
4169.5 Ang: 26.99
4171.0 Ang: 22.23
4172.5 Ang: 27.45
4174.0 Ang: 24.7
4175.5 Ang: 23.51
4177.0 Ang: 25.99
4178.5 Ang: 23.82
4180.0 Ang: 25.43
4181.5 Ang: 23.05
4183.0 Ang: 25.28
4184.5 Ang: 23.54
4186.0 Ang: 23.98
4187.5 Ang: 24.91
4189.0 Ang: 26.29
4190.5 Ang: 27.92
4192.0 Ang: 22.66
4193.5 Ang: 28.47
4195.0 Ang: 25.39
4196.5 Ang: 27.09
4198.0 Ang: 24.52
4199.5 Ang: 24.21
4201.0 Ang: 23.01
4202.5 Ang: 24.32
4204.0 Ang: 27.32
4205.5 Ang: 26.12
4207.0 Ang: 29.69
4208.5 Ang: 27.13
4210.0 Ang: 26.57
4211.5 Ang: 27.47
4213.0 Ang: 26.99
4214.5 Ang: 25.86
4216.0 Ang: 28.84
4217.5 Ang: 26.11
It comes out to -1.0 Ang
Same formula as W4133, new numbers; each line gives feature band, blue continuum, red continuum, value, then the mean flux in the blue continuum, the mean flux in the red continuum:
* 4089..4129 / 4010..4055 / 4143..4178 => 0.5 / 24.1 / 24.3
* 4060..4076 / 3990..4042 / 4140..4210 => 1.1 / 23.9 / 24.8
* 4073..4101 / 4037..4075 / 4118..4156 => -1.0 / 23.2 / 24.1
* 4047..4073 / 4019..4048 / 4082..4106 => 0.9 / 23.6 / 24.1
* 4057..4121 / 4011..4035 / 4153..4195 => 2.9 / 24.4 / 25.1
